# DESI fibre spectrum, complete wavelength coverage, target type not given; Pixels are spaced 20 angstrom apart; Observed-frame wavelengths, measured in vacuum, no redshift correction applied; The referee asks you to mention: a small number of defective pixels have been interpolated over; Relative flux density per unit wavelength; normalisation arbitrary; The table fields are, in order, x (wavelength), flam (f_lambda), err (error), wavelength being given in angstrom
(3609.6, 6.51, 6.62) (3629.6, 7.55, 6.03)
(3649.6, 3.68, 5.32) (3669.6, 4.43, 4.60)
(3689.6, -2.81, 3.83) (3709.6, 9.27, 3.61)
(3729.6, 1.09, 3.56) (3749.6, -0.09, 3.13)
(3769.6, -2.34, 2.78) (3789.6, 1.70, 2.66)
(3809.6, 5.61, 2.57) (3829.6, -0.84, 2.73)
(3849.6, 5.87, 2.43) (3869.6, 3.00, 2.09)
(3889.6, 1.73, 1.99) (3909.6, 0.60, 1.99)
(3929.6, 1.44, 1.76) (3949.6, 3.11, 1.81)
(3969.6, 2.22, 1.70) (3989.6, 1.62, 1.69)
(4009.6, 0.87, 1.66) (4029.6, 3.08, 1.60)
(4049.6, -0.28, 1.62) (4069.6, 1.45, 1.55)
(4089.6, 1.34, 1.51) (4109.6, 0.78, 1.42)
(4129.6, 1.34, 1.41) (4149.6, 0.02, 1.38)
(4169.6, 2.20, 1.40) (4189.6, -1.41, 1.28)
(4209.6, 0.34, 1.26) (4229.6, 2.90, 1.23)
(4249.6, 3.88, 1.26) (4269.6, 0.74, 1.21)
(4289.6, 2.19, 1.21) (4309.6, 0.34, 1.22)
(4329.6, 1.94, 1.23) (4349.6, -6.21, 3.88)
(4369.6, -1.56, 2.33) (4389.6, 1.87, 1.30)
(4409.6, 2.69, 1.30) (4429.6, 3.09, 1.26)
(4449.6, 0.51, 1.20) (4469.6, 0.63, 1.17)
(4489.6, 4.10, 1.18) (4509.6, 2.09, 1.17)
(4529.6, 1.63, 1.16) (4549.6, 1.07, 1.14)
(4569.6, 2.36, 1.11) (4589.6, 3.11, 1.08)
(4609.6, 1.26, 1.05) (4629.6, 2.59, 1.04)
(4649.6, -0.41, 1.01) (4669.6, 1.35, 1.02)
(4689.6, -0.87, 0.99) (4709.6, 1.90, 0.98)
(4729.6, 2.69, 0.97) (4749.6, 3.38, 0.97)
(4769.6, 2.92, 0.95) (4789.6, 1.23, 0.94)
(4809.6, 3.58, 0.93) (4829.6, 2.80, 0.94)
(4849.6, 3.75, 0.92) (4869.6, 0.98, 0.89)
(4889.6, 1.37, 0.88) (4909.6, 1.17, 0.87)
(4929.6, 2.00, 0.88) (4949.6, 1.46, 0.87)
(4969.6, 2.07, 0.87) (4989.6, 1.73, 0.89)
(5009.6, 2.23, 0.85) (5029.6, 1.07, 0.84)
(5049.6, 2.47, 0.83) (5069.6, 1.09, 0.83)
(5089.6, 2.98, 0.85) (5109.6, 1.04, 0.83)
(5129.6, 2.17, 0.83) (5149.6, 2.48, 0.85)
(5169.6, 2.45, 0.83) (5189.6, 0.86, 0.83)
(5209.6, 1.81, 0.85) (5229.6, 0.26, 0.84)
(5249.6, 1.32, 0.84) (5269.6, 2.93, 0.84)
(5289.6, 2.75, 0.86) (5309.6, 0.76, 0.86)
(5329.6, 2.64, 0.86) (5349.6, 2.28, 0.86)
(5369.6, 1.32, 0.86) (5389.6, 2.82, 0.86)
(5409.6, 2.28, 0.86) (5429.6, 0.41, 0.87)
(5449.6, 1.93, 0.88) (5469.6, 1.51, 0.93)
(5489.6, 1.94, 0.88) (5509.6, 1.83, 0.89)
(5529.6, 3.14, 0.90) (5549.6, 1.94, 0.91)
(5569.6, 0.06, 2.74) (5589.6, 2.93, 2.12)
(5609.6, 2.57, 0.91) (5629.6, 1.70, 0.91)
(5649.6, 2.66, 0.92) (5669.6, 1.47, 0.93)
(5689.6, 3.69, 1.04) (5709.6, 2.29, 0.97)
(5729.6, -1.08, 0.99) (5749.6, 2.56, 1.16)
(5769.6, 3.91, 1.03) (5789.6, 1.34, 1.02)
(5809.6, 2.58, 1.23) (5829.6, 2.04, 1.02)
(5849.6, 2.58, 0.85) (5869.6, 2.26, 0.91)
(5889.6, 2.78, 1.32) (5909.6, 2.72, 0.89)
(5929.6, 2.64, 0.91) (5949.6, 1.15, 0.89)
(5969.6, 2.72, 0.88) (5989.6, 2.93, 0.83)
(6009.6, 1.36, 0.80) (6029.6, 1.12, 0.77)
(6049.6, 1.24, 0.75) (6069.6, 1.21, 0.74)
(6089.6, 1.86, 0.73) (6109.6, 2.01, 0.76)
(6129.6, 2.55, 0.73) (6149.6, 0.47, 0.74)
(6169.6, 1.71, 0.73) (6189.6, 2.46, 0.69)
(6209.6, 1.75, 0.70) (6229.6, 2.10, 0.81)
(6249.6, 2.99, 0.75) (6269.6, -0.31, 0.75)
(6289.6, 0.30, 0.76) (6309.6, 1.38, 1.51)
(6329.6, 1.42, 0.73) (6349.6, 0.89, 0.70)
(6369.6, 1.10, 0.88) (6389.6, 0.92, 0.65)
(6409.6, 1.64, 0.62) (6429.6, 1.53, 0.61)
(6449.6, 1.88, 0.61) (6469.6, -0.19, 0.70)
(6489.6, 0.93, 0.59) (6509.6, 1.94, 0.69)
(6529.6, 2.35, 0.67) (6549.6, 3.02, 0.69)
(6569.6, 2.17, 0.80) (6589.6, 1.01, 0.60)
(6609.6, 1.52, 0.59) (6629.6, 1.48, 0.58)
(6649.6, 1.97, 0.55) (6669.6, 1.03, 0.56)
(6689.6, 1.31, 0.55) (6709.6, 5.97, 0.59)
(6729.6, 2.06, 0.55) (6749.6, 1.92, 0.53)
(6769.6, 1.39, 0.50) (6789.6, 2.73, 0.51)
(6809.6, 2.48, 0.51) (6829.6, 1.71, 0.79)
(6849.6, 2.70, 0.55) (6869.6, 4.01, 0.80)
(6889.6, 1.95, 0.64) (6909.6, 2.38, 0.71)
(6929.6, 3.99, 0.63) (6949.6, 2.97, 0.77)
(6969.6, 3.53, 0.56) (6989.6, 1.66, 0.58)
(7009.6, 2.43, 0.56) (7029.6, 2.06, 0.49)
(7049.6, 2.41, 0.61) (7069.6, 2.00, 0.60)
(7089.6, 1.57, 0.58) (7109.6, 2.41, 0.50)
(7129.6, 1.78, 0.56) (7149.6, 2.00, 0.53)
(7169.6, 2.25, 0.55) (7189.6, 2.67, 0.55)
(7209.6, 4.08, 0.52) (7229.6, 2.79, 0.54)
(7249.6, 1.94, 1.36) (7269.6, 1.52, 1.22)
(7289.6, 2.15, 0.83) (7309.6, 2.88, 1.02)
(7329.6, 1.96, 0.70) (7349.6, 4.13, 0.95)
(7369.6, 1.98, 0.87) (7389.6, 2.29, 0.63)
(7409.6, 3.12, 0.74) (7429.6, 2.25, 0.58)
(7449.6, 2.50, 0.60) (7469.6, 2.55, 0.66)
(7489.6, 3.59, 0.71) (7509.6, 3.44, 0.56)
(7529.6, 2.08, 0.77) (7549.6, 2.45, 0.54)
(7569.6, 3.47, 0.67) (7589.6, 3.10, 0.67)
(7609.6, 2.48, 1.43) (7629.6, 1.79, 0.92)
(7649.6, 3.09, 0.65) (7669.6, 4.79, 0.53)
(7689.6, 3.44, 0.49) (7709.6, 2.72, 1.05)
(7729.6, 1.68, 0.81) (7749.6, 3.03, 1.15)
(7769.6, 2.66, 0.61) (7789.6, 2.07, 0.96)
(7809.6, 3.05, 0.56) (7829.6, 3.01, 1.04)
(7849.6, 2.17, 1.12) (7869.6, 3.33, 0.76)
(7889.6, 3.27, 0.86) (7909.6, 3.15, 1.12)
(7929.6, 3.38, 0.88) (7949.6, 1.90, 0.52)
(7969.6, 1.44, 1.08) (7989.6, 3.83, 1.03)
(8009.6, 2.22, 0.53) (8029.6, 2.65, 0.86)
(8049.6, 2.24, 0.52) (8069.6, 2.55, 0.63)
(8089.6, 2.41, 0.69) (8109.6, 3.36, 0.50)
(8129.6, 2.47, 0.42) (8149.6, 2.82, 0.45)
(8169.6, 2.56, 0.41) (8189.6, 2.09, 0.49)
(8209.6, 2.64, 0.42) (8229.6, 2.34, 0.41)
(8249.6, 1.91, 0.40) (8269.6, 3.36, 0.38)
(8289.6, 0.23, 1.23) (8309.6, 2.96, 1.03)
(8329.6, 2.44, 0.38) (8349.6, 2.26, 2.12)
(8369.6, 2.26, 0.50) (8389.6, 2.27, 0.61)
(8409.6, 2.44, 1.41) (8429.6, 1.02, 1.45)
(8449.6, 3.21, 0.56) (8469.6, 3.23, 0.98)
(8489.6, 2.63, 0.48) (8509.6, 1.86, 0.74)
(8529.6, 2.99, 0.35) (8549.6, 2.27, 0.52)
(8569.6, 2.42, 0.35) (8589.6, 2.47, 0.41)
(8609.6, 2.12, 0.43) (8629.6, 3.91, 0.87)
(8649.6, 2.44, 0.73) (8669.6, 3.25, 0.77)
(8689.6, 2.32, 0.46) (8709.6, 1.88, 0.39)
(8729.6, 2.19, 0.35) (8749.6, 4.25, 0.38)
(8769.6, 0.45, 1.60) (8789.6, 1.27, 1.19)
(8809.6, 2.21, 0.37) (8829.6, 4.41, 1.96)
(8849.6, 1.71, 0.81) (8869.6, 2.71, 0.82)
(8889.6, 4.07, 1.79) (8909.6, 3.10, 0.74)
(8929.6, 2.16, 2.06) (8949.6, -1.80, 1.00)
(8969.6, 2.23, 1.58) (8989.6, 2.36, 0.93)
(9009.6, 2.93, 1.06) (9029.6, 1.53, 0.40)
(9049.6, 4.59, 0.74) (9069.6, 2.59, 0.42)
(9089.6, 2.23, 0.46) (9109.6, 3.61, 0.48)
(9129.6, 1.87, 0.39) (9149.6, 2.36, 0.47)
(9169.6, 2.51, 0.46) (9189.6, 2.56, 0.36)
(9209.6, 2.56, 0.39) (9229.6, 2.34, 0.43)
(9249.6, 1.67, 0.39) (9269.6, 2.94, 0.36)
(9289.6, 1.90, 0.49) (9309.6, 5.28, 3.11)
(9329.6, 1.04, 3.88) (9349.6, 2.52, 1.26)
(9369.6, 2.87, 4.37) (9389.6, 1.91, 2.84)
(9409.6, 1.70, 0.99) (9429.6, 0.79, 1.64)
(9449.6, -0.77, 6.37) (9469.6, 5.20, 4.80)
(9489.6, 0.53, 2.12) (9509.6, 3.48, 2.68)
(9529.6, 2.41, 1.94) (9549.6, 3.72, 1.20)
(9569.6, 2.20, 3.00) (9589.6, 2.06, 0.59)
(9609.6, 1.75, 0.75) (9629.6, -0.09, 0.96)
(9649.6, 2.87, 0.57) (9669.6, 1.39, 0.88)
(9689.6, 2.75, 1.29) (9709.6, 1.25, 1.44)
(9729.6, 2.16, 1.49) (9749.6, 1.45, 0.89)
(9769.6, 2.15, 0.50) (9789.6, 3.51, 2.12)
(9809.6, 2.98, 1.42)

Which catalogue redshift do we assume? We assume 0.799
